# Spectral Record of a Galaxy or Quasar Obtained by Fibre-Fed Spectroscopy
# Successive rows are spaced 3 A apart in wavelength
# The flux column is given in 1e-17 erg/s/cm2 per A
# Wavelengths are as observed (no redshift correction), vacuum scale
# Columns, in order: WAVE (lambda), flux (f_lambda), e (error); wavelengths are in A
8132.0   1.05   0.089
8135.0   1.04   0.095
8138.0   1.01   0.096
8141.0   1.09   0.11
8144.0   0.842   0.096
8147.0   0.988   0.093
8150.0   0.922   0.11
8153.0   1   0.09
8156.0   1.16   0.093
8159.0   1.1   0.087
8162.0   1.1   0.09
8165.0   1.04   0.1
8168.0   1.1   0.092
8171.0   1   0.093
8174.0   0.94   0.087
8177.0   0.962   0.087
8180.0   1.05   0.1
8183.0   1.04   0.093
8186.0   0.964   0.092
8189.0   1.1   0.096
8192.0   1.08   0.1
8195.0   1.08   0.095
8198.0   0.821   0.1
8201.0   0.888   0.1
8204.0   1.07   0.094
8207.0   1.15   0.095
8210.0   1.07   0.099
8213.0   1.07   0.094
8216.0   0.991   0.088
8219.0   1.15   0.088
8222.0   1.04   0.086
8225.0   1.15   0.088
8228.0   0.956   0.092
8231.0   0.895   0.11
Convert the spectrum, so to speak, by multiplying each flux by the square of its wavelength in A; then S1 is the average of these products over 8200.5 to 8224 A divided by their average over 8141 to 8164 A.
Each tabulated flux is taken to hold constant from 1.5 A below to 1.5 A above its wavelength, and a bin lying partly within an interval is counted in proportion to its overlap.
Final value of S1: 1.1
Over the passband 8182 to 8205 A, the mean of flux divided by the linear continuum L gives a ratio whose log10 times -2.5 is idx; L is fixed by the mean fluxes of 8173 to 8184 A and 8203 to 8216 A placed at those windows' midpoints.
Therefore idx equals 0.04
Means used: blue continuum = 0.999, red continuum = 1.08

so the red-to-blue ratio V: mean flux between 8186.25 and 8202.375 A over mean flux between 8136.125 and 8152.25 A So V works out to 1.0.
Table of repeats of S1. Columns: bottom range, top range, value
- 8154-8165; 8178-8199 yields 0.93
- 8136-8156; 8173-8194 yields 1.04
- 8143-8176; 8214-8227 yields 1.07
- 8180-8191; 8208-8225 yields 1.04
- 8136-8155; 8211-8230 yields 1.09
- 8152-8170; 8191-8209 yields 0.95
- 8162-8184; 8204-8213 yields 1.08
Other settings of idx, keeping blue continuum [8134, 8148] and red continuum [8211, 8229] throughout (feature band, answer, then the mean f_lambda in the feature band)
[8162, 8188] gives 0.004 mag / 1.02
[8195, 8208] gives 0.063 mag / 0.987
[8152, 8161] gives -0.089 mag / 1.09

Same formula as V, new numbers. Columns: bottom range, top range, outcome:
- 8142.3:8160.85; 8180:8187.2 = 1.01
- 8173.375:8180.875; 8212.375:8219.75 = 1.08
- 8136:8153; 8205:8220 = 1.11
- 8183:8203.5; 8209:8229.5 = 1.06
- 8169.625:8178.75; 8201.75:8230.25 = 1.10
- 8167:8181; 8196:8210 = 0.99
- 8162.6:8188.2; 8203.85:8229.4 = 1.05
